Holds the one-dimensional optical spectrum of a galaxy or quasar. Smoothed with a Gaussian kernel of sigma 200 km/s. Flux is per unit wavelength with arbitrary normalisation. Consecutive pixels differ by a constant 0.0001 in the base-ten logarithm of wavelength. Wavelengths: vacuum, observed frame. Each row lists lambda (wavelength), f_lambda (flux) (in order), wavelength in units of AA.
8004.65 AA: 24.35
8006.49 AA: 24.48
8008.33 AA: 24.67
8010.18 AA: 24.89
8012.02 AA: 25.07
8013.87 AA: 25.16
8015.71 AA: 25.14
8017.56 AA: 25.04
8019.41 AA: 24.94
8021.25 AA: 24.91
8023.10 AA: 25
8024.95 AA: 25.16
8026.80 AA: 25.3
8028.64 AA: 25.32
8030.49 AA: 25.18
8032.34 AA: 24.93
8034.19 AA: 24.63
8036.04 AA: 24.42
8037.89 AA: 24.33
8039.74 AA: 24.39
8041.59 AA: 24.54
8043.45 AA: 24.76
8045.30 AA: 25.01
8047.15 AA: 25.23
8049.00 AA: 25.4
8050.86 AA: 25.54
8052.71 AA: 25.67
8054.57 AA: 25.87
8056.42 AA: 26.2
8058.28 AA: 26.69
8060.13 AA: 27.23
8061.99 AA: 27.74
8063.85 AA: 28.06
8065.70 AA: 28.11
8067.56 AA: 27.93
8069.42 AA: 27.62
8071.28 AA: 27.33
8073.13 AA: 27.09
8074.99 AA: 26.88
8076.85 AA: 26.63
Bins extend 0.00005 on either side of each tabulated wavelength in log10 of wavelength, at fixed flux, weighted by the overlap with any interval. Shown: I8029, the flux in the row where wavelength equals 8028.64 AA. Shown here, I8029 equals 25.32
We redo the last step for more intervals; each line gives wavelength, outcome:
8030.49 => 25.18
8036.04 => 24.42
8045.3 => 25.01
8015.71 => 25.14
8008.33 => 24.67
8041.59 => 24.54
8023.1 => 25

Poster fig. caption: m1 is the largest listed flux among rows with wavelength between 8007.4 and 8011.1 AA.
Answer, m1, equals 24.89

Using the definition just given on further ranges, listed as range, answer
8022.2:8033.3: 25.32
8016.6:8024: 25.04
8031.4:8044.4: 24.93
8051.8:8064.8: 28.06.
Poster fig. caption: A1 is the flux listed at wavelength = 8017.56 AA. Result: 25.04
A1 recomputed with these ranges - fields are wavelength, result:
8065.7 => 28.11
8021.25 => 24.91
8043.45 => 24.76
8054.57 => 25.87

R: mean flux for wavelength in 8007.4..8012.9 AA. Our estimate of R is 24.9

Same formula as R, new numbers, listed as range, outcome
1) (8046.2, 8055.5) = 25.5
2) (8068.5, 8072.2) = 27.5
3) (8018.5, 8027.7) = 25.1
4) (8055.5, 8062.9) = 27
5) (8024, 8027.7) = 25.2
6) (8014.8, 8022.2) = 25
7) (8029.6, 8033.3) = 25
